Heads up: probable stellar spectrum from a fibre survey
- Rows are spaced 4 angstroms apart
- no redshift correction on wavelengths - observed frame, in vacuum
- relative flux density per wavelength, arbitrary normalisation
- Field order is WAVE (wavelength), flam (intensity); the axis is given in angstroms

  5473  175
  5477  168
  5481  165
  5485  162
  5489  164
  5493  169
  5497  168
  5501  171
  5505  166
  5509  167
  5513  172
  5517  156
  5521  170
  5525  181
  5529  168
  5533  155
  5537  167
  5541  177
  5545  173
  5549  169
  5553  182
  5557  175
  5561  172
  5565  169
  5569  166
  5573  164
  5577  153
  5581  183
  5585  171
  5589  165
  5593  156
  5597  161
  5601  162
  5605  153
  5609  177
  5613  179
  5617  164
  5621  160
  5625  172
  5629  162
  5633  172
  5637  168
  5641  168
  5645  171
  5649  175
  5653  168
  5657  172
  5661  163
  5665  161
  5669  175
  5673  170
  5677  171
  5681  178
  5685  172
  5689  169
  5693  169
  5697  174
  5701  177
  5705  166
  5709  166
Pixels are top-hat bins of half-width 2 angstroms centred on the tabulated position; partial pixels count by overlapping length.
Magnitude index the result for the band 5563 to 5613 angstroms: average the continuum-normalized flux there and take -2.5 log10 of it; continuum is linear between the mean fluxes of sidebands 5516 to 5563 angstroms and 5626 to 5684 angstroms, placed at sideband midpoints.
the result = 0.03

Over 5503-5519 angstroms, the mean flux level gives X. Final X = 165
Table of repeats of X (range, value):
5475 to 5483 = 166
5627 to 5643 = 168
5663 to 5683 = 171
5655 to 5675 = 168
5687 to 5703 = 172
